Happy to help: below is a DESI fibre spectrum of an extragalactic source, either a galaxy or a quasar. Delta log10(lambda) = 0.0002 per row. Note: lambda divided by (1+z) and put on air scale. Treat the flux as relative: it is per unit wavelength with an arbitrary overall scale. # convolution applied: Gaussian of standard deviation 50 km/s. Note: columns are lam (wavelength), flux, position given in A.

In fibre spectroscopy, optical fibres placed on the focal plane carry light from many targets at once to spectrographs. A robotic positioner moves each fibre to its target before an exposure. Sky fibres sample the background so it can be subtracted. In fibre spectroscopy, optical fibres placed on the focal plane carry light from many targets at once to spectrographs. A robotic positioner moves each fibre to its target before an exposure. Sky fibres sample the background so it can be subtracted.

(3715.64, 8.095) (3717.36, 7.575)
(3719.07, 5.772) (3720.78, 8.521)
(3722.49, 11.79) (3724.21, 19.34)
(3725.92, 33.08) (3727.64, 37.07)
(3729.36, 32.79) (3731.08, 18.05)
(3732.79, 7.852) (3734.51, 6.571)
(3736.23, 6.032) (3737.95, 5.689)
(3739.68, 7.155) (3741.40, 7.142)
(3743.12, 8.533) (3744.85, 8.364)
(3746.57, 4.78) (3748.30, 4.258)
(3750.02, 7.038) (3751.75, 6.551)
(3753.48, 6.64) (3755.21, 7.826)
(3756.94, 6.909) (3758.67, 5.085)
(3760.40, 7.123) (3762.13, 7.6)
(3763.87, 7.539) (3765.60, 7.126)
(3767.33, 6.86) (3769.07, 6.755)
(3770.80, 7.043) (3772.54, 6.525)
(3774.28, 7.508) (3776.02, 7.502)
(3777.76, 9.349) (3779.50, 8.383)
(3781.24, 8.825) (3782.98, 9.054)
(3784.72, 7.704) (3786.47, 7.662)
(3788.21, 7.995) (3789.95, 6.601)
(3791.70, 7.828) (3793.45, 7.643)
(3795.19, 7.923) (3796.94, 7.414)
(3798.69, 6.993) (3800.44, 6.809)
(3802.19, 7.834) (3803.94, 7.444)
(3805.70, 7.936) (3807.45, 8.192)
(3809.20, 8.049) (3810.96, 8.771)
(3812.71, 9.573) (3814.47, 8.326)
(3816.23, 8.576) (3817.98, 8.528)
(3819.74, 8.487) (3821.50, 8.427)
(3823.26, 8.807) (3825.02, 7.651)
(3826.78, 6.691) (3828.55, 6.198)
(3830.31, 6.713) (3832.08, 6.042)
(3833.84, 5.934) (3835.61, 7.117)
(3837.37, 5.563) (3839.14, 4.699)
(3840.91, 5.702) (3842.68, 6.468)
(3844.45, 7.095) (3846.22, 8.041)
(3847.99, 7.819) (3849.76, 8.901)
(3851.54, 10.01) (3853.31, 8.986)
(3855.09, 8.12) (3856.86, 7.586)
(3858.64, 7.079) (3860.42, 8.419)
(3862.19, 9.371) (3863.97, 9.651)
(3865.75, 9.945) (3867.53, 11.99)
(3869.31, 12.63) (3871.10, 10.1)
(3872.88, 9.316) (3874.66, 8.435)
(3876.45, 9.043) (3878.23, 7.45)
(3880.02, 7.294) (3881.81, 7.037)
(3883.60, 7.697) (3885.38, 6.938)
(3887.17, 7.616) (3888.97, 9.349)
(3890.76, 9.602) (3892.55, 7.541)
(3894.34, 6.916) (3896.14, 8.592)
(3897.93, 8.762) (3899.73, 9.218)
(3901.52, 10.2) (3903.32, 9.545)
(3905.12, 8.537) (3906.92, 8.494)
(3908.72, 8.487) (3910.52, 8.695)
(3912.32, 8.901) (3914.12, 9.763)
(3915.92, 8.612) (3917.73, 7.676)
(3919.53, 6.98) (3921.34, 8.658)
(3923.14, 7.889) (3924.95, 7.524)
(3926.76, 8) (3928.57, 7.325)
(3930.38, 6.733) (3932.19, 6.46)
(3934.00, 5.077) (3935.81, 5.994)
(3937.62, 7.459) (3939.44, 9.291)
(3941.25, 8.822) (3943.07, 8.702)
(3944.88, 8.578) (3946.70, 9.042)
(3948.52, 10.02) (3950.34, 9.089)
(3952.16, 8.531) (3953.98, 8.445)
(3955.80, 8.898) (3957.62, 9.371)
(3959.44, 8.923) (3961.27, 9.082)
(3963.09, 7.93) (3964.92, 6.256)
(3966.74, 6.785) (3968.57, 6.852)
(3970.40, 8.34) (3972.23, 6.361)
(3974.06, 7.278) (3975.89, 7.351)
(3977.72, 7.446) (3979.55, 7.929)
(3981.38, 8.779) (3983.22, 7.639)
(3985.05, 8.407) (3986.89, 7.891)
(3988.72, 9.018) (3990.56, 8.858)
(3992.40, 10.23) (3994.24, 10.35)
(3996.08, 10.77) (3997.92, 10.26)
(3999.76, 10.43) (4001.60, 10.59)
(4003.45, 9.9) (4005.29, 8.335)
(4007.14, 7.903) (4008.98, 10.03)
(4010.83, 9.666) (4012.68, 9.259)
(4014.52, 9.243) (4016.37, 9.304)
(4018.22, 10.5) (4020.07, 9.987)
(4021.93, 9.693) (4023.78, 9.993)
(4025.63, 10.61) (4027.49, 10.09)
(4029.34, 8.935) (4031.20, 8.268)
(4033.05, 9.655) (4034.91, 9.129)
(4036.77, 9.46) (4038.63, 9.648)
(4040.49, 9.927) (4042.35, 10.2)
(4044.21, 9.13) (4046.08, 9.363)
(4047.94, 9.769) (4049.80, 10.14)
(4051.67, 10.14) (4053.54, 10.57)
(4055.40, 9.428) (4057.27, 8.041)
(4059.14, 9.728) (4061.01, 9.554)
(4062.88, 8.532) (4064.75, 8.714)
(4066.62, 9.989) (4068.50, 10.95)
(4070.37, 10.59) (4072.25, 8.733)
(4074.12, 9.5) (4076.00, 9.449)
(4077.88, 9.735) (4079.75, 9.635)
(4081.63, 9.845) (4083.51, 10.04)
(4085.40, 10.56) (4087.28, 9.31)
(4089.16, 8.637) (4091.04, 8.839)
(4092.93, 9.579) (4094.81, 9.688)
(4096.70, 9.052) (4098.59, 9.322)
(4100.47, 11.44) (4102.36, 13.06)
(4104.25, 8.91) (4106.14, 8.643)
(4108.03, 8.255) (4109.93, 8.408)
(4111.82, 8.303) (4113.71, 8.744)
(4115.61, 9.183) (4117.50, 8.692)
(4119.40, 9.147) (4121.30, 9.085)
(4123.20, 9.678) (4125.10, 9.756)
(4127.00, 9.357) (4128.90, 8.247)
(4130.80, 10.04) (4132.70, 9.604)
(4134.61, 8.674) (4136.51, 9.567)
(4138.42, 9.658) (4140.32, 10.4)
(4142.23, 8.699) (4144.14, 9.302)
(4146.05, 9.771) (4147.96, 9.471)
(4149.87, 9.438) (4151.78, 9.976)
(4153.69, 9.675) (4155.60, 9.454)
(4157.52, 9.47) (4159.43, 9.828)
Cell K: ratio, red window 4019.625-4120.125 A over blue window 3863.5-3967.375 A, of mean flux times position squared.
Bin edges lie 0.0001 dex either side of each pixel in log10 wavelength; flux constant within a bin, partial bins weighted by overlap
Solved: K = 1.22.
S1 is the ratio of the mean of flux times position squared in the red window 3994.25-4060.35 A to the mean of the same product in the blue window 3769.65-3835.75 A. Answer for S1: 1.40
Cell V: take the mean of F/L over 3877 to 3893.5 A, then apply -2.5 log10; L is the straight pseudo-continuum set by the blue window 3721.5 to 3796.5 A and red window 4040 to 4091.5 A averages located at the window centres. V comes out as 0.23 mag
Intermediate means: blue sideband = 9.71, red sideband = 9.61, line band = 7.86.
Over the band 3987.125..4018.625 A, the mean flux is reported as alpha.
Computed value 9.63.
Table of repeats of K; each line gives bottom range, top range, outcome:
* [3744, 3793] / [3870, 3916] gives 1.26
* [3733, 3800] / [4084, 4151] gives 1.56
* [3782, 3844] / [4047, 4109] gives 1.48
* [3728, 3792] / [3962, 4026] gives 1.19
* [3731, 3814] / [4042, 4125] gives 1.49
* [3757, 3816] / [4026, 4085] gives 1.44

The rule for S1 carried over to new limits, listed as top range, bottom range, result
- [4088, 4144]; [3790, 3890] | 1.34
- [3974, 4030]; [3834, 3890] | 1.21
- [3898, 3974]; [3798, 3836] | 1.13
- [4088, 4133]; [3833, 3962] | 1.25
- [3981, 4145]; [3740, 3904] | 1.36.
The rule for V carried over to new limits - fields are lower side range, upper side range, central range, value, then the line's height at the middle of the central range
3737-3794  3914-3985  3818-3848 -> 0.08 mag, 7.49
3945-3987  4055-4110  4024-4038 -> -0.07 mag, 8.92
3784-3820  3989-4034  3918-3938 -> 0.25 mag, 8.98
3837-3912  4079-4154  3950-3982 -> 0.11 mag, 8.81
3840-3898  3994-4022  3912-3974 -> 0.15 mag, 9.15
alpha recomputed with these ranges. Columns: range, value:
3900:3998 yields 8.3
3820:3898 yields 8.03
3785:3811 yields 7.64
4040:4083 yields 9.64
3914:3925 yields 8.09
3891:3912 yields 8.67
